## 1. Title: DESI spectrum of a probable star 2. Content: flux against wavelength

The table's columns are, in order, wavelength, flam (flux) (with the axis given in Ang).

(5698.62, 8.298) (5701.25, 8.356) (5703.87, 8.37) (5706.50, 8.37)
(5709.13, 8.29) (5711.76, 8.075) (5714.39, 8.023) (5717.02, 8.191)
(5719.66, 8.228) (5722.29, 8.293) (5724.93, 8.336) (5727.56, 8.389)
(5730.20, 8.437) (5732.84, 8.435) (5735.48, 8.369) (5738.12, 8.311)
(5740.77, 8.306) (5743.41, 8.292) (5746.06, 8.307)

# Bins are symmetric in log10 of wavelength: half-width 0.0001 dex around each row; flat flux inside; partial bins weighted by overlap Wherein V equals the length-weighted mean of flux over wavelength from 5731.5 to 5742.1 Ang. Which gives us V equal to 8.35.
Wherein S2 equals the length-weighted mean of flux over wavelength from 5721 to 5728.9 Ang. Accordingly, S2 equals 8.34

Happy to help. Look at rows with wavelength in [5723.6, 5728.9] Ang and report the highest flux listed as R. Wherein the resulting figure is 8.389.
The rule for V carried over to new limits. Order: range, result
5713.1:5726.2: 8.21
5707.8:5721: 8.16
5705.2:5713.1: 8.24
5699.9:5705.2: 8.36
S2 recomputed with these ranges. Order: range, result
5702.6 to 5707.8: 8.37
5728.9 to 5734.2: 8.44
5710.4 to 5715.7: 8.05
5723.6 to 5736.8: 8.39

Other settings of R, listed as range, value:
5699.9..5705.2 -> 8.37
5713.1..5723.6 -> 8.293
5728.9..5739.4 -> 8.437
